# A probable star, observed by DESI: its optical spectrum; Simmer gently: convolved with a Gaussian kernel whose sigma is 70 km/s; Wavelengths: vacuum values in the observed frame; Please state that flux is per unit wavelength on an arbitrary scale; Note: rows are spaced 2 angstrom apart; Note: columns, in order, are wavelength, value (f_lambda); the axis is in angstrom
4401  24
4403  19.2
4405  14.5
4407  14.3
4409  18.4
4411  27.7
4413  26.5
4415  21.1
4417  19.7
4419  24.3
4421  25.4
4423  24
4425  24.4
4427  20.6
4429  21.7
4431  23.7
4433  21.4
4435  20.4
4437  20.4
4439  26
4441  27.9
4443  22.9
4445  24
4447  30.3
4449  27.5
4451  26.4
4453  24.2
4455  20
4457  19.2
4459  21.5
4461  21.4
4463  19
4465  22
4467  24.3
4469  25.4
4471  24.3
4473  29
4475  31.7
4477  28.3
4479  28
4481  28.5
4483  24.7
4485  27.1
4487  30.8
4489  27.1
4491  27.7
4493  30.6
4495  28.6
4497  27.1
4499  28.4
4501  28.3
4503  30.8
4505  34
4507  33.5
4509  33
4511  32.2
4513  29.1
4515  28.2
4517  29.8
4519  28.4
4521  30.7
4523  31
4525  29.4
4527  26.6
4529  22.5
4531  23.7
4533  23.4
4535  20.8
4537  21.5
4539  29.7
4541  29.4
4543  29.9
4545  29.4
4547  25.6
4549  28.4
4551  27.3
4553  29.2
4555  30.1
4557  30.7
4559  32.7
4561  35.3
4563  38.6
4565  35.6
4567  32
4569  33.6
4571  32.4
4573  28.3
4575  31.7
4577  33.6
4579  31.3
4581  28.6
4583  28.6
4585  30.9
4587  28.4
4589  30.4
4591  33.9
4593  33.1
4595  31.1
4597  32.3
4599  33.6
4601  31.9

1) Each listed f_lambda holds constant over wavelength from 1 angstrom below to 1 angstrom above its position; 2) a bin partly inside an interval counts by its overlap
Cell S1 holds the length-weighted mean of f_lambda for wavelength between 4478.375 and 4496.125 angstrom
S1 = 28.1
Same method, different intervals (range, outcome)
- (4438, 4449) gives 26.3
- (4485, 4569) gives 29.3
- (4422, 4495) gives 25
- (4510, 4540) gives 27.1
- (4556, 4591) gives 32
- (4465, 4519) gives 28.7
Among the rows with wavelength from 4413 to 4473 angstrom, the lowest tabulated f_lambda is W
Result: 19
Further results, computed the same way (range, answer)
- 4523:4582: 20.8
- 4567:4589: 28.3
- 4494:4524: 27.1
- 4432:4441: 20.4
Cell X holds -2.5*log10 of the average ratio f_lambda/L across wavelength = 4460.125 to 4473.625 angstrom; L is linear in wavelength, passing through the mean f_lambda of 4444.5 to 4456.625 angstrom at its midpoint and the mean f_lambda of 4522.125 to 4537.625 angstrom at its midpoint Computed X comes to 0.07 mag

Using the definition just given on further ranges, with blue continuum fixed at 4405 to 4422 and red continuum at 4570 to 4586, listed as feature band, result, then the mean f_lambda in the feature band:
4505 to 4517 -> -0.160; 31.3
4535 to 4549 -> 0.061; 27.2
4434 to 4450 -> -0.073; 24.9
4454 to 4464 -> 0.195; 20.2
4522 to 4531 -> 0.035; 27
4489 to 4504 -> -0.096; 28.7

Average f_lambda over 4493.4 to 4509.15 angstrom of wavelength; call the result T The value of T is 30.3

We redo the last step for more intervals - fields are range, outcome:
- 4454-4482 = 24.5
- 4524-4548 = 26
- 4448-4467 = 22.5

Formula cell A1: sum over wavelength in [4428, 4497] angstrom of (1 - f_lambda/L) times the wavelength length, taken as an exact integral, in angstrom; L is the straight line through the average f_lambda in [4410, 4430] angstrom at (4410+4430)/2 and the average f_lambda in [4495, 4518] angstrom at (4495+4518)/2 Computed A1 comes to 4.4 angstrom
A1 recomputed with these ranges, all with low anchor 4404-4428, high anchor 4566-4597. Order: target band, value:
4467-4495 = -2.59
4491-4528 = -3.87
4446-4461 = -0.07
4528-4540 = 2.07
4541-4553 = 0.38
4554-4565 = -1.35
